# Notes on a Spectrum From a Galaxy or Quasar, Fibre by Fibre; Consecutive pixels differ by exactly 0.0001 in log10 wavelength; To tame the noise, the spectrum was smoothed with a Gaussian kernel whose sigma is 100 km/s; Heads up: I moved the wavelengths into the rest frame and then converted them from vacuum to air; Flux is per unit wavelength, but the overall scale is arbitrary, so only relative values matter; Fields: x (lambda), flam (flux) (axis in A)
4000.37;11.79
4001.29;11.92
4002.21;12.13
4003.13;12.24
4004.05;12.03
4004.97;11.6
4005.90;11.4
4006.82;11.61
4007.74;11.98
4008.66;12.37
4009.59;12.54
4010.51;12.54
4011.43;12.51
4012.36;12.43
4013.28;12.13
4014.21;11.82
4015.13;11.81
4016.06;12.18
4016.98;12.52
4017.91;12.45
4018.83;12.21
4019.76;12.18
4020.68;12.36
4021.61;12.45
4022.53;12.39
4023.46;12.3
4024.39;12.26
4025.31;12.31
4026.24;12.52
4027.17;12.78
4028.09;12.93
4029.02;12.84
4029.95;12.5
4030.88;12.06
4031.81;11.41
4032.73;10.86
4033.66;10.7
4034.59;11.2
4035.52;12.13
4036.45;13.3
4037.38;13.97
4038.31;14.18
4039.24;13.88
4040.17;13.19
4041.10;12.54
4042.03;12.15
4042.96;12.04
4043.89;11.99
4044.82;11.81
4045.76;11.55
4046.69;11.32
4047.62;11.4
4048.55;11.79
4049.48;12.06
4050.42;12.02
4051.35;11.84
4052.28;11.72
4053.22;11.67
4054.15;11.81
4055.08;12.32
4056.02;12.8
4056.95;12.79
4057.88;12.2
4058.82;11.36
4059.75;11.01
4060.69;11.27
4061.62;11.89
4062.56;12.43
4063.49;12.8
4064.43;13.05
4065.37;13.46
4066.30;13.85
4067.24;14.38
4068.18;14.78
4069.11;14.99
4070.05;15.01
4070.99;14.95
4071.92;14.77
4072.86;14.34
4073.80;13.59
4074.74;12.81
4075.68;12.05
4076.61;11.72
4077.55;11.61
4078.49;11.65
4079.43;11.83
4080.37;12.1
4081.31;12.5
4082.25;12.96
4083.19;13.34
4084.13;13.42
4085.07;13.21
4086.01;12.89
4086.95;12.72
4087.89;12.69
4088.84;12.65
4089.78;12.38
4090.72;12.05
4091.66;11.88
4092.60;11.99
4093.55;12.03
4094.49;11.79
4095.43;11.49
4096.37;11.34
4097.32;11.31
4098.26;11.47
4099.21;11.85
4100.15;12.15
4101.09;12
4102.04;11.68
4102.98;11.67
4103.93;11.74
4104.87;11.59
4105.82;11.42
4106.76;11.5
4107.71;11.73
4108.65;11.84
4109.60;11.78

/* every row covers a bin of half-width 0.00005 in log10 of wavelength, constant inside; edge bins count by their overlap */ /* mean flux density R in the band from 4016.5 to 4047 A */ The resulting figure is 12.3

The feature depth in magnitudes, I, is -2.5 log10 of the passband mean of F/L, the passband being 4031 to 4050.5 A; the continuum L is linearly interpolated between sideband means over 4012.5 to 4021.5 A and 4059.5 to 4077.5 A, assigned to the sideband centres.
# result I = 0.048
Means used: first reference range 12.2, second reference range 13.3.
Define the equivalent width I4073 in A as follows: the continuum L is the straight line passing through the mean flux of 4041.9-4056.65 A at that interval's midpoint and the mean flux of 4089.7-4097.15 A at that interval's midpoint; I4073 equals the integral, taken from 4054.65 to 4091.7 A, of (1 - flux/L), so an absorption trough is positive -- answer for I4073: -3.2 A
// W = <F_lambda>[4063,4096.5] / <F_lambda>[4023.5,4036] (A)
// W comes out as 1.07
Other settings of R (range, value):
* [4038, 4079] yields 12.7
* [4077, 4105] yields 12.1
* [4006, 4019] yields 12.2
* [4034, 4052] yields 12.3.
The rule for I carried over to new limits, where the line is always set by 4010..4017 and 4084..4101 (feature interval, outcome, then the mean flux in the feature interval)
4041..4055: 0.03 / 11.8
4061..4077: -0.12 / 13.6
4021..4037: 0.00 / 12.2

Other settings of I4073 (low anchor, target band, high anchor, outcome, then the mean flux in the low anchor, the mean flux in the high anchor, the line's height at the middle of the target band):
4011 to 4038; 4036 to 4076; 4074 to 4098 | -1.7 A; 12.3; 12.3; 12.3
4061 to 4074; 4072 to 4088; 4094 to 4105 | 0.3 A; 13.9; 11.7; 13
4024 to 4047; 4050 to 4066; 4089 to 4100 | 0.0 A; 12.3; 11.8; 12.1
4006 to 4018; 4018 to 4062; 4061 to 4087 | 1.6 A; 12.2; 13.2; 12.6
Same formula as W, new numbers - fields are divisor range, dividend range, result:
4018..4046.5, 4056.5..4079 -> 1.05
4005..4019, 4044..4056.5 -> 0.98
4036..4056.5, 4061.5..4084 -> 1.07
